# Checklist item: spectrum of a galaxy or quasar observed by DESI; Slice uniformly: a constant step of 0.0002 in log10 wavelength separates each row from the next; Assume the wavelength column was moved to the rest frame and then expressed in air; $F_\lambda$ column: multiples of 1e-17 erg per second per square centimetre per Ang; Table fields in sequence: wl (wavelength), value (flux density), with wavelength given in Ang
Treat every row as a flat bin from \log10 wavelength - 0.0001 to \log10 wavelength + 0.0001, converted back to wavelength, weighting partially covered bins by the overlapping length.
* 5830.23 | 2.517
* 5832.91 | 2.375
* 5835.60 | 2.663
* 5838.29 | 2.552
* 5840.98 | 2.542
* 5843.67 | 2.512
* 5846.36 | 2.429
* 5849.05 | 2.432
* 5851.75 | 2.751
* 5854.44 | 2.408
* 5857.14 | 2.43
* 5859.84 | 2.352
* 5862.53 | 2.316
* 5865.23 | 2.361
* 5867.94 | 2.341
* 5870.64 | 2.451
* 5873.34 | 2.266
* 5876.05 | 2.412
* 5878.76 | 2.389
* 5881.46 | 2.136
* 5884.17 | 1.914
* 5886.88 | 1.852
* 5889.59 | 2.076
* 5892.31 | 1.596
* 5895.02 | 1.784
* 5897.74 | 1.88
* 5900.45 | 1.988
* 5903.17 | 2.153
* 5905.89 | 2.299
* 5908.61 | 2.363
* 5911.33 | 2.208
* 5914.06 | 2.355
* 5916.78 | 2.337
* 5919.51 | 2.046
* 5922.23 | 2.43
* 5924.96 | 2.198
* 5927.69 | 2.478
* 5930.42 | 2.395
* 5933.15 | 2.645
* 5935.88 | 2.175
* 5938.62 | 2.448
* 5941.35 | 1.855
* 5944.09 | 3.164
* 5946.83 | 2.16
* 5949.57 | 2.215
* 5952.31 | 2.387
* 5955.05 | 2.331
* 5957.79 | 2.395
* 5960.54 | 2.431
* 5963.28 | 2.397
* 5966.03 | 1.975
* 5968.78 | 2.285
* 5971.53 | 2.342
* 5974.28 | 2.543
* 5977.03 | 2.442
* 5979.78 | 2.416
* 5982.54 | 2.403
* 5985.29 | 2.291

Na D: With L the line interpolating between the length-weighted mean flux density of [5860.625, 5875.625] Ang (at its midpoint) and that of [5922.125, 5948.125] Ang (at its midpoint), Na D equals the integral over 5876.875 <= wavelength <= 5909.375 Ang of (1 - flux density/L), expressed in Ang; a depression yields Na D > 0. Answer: 4.5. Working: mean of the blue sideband 2.35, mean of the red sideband 2.39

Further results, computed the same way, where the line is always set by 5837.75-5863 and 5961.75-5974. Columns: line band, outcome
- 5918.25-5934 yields -0.1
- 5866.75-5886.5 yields 1.5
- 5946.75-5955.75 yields 0.1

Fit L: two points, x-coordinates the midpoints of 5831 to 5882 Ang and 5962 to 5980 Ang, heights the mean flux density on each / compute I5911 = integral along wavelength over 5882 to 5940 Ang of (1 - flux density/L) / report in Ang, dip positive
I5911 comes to 5.2 Ang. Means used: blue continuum 2.43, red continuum 2.34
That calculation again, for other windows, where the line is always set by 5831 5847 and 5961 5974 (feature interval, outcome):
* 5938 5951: -0.20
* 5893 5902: 2.03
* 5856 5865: 0.41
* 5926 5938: -0.35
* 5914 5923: 0.38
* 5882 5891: 1.74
